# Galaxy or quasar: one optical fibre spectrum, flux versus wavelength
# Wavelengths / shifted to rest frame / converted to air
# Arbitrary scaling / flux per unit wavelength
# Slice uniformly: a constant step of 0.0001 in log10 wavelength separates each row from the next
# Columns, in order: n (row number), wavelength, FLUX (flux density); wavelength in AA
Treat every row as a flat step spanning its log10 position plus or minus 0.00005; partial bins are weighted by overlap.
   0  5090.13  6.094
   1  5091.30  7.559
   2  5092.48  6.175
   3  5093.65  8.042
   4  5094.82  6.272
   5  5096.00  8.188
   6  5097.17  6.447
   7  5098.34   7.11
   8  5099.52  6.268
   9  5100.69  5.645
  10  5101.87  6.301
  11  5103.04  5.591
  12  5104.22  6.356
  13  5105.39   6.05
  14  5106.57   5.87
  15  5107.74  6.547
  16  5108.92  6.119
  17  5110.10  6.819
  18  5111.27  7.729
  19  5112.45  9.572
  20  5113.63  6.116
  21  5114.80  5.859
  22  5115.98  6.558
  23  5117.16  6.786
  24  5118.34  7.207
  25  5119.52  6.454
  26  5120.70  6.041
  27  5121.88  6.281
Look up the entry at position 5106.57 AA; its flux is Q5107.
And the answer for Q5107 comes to 5.87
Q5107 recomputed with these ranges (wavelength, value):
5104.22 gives 6.356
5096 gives 8.188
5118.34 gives 7.207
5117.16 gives 6.786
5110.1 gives 6.819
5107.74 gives 6.547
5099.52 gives 6.268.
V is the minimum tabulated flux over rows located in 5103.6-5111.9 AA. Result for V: 5.87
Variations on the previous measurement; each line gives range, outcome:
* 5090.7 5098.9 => 6.175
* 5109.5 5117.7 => 5.859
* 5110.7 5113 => 7.729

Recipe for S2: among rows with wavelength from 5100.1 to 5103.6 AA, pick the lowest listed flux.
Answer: 5.591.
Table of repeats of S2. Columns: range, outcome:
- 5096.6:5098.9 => 6.447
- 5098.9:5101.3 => 5.645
